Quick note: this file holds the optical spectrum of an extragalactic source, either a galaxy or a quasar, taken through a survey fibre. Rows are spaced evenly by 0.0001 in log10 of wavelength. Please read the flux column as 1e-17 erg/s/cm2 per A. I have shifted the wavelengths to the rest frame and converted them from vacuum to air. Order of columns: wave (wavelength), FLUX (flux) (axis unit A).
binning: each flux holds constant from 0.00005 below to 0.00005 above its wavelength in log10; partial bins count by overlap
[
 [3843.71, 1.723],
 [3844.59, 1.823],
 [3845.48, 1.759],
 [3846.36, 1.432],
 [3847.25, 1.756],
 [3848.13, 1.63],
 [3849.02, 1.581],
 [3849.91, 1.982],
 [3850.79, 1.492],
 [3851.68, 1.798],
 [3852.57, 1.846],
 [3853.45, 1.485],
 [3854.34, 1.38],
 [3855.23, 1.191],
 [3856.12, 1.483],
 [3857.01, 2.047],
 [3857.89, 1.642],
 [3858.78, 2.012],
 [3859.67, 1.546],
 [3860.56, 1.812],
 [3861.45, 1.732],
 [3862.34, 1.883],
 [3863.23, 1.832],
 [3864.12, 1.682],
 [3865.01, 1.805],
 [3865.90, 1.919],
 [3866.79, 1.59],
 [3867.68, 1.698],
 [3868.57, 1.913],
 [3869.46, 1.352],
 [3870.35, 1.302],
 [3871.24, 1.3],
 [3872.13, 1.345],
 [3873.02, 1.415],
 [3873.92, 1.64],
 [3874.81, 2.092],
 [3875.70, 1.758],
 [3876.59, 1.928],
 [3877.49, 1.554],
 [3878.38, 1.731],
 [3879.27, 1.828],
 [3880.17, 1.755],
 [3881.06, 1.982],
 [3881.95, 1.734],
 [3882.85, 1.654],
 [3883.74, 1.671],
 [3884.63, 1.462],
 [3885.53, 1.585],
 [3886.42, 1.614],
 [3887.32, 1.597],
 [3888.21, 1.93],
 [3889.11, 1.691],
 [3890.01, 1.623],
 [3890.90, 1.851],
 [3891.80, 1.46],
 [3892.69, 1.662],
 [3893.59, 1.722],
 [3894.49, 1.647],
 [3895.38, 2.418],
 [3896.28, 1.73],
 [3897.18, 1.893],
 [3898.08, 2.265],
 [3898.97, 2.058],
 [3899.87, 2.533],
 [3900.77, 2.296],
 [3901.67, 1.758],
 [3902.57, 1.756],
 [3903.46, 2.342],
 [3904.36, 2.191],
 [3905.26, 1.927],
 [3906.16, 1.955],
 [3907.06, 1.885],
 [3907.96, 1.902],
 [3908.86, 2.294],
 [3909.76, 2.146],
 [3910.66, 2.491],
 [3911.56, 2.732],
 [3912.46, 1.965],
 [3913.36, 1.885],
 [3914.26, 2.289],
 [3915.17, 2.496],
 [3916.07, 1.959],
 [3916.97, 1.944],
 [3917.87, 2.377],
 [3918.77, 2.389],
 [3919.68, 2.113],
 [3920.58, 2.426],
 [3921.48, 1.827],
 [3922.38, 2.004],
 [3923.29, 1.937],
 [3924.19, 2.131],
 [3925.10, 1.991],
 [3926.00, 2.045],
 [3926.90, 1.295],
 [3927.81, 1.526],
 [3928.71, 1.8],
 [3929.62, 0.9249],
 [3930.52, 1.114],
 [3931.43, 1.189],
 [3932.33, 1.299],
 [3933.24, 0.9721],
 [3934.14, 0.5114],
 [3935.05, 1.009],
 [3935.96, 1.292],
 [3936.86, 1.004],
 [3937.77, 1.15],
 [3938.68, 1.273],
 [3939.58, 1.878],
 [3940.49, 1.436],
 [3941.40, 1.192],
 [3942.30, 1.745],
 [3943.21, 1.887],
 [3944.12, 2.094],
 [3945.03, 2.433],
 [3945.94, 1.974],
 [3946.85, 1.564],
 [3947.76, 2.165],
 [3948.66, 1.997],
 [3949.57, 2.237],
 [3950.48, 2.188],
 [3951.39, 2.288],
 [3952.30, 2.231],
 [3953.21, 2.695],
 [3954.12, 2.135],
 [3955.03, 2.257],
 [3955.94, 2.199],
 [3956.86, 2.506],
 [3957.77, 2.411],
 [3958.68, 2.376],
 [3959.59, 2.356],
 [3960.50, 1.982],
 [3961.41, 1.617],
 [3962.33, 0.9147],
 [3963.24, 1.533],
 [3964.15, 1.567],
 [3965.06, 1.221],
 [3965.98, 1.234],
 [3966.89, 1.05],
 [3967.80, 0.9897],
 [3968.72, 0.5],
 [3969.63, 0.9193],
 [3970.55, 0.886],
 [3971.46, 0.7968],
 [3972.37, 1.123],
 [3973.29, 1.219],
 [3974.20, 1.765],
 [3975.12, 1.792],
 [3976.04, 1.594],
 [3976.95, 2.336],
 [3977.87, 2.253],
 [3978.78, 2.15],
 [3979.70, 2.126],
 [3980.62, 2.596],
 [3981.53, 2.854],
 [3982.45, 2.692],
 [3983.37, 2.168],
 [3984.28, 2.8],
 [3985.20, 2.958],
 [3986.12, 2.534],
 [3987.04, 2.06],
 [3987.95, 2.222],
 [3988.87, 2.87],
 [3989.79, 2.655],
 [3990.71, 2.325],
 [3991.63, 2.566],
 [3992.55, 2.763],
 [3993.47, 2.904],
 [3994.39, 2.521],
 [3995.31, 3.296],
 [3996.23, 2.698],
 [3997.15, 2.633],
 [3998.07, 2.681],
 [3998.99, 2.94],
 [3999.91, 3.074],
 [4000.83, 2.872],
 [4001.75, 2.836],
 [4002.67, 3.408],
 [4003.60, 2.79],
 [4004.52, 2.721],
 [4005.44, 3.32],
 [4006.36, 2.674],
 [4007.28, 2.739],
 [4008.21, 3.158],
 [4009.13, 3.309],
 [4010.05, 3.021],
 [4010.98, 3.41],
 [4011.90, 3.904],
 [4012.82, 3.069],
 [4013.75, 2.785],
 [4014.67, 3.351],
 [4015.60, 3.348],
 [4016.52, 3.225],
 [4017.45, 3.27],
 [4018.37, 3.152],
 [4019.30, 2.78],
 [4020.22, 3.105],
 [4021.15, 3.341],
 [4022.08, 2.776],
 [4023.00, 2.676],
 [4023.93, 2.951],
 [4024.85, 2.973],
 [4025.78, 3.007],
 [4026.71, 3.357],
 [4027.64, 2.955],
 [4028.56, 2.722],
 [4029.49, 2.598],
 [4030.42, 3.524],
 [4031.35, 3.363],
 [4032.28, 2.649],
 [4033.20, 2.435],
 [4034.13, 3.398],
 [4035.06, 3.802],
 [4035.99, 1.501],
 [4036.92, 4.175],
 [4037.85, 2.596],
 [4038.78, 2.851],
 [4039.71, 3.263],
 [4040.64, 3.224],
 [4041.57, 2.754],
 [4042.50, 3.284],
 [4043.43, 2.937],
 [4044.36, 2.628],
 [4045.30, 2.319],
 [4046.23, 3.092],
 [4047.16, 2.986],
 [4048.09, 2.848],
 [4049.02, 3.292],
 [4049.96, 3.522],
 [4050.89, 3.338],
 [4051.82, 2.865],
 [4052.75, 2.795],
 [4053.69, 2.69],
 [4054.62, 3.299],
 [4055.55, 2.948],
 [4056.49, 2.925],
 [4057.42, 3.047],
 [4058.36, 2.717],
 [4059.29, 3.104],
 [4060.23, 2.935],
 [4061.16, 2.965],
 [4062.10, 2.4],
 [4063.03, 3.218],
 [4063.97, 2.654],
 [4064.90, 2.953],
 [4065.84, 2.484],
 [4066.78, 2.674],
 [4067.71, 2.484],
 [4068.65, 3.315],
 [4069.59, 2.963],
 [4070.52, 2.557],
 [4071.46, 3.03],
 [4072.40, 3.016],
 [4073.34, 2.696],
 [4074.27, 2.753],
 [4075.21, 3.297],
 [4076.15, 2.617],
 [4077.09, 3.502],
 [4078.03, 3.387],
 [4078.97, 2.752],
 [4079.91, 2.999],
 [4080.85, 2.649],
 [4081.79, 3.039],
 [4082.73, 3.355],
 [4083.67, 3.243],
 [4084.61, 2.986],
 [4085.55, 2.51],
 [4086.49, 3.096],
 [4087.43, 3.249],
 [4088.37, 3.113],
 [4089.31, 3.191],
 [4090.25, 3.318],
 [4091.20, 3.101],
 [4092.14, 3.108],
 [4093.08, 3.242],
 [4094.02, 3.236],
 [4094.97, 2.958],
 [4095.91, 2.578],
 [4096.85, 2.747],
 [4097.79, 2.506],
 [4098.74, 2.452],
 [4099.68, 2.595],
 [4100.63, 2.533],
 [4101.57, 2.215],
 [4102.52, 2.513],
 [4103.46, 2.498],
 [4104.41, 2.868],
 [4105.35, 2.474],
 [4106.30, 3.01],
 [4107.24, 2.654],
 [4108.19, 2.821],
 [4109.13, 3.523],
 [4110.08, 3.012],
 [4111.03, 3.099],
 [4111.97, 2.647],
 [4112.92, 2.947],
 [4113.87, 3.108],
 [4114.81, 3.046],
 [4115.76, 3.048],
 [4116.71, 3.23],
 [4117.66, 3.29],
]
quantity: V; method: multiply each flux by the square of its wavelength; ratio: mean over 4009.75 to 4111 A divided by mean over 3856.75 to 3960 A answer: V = 1.73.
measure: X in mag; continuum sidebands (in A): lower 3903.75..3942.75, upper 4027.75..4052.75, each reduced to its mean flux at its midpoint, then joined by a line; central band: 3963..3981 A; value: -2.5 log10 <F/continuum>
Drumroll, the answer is 0.48 mag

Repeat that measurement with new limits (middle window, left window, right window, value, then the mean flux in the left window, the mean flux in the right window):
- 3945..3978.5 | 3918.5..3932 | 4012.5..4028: 0.26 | 1.77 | 3.06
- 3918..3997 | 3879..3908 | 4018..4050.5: 0.25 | 1.86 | 3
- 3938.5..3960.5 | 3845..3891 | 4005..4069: 0.12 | 1.68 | 3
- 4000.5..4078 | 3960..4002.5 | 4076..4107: -0.19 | 2.1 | 2.9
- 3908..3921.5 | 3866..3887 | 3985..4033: -0.10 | 1.65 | 2.94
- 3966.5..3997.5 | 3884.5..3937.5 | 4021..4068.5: 0.16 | 1.83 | 2.95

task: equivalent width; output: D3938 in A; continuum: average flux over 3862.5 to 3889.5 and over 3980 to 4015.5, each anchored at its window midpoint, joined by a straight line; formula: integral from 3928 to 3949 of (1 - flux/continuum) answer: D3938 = 7.5 A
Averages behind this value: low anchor 1.68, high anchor 2.85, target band 1.47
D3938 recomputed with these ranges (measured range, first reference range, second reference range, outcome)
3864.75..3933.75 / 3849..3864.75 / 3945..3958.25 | 3.2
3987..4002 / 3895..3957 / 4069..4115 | -2.5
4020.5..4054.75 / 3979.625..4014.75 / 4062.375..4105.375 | -1.6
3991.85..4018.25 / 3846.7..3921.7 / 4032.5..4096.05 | -4.2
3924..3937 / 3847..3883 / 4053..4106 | 4.5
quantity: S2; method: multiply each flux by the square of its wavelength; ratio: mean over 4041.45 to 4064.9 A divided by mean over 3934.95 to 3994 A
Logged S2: 1.6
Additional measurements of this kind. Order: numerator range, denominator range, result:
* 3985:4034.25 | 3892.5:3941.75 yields 1.69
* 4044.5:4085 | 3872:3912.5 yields 1.70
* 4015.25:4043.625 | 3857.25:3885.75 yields 1.94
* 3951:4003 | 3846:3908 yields 1.29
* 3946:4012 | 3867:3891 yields 1.44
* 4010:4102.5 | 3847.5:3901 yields 1.88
